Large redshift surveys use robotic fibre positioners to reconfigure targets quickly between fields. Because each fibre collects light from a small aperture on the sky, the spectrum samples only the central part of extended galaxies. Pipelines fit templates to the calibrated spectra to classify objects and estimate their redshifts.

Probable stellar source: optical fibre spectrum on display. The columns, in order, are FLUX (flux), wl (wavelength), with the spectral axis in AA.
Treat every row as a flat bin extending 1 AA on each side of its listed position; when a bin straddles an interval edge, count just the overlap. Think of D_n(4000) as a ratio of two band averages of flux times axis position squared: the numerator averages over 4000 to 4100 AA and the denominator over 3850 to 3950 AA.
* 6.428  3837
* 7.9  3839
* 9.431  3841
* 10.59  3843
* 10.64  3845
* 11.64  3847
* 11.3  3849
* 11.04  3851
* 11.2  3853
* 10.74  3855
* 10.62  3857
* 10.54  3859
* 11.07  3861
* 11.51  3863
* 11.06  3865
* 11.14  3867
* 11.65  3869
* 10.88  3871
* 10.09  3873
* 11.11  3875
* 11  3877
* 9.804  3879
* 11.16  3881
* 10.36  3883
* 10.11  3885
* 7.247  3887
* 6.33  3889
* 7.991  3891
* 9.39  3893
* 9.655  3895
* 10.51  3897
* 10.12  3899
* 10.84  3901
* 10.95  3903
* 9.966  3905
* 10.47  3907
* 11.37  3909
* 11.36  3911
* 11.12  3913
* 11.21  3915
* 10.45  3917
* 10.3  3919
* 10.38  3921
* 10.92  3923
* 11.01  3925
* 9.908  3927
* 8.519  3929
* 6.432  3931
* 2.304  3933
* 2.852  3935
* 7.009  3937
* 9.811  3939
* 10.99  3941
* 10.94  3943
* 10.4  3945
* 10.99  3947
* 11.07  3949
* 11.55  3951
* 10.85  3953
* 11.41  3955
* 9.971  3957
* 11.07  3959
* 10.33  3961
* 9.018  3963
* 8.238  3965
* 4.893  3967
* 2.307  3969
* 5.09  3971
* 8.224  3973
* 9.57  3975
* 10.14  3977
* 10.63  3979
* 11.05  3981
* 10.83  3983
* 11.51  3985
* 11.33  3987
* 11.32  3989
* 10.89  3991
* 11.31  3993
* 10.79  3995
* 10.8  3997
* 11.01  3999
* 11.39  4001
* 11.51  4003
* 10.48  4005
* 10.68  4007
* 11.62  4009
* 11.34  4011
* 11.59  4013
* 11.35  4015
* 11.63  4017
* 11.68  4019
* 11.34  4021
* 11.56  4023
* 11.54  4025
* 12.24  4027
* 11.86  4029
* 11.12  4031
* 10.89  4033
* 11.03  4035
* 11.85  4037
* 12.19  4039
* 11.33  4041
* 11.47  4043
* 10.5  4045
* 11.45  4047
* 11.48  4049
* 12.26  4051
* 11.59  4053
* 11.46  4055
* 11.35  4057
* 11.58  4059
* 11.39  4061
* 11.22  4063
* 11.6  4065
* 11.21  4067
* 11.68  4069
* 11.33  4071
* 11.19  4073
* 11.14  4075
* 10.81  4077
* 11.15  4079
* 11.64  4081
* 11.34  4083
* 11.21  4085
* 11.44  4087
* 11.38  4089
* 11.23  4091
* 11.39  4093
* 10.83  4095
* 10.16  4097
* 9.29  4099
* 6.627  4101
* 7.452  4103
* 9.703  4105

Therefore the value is 1.23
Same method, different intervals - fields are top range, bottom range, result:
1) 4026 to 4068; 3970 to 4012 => 1.12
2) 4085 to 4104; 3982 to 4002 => 0.95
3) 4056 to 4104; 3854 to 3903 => 1.17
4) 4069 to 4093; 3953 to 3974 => 1.46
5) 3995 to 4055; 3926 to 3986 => 1.32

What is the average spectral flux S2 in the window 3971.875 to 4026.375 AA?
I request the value 11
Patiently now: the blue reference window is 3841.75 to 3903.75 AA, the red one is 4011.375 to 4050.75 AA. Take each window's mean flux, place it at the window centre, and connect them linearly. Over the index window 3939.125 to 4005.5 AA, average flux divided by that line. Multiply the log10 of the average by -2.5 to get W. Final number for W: 0.11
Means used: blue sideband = 10.4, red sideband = 11.5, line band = 10.1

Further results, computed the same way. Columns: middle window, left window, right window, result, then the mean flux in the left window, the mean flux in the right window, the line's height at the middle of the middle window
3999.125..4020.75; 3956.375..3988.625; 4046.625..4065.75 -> -0.12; 9.05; 11.5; 10.2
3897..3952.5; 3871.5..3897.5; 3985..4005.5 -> 0.04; 9.6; 11.1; 10.2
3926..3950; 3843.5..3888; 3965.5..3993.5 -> 0.15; 10.7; 9.17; 9.73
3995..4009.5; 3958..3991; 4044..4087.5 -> -0.13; 9.15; 11.4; 9.82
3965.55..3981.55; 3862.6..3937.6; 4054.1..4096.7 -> 0.33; 9.7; 11.3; 10.4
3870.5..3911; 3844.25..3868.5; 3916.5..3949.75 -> 0.02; 11.1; 9.04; 10.2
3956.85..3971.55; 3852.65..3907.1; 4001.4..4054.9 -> 0.40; 10.3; 11.4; 10.9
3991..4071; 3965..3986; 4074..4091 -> -0.16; 8.42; 11.3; 9.89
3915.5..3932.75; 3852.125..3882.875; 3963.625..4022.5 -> 0.12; 10.9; 10.2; 10.6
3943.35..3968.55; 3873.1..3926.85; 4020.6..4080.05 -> 0.09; 10.2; 11.4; 10.7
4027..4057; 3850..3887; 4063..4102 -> -0.06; 10.7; 10.9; 10.9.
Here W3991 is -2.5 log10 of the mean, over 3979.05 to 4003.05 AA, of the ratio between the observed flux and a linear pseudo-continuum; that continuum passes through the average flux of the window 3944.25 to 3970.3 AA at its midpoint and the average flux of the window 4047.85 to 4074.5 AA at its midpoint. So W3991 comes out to -0.11 mag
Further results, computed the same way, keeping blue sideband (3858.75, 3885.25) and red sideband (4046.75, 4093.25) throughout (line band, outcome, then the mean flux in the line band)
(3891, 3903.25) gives 0.094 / 10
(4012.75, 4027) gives -0.030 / 11.6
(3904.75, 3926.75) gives 0.019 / 10.8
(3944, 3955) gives 0.005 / 11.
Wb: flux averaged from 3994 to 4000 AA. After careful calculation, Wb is 10.9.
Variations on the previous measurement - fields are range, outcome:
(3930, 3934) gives 4.37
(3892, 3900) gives 9.92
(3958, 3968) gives 8.71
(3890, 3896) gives 9.01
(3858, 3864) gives 11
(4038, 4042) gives 11.8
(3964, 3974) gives 5.75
